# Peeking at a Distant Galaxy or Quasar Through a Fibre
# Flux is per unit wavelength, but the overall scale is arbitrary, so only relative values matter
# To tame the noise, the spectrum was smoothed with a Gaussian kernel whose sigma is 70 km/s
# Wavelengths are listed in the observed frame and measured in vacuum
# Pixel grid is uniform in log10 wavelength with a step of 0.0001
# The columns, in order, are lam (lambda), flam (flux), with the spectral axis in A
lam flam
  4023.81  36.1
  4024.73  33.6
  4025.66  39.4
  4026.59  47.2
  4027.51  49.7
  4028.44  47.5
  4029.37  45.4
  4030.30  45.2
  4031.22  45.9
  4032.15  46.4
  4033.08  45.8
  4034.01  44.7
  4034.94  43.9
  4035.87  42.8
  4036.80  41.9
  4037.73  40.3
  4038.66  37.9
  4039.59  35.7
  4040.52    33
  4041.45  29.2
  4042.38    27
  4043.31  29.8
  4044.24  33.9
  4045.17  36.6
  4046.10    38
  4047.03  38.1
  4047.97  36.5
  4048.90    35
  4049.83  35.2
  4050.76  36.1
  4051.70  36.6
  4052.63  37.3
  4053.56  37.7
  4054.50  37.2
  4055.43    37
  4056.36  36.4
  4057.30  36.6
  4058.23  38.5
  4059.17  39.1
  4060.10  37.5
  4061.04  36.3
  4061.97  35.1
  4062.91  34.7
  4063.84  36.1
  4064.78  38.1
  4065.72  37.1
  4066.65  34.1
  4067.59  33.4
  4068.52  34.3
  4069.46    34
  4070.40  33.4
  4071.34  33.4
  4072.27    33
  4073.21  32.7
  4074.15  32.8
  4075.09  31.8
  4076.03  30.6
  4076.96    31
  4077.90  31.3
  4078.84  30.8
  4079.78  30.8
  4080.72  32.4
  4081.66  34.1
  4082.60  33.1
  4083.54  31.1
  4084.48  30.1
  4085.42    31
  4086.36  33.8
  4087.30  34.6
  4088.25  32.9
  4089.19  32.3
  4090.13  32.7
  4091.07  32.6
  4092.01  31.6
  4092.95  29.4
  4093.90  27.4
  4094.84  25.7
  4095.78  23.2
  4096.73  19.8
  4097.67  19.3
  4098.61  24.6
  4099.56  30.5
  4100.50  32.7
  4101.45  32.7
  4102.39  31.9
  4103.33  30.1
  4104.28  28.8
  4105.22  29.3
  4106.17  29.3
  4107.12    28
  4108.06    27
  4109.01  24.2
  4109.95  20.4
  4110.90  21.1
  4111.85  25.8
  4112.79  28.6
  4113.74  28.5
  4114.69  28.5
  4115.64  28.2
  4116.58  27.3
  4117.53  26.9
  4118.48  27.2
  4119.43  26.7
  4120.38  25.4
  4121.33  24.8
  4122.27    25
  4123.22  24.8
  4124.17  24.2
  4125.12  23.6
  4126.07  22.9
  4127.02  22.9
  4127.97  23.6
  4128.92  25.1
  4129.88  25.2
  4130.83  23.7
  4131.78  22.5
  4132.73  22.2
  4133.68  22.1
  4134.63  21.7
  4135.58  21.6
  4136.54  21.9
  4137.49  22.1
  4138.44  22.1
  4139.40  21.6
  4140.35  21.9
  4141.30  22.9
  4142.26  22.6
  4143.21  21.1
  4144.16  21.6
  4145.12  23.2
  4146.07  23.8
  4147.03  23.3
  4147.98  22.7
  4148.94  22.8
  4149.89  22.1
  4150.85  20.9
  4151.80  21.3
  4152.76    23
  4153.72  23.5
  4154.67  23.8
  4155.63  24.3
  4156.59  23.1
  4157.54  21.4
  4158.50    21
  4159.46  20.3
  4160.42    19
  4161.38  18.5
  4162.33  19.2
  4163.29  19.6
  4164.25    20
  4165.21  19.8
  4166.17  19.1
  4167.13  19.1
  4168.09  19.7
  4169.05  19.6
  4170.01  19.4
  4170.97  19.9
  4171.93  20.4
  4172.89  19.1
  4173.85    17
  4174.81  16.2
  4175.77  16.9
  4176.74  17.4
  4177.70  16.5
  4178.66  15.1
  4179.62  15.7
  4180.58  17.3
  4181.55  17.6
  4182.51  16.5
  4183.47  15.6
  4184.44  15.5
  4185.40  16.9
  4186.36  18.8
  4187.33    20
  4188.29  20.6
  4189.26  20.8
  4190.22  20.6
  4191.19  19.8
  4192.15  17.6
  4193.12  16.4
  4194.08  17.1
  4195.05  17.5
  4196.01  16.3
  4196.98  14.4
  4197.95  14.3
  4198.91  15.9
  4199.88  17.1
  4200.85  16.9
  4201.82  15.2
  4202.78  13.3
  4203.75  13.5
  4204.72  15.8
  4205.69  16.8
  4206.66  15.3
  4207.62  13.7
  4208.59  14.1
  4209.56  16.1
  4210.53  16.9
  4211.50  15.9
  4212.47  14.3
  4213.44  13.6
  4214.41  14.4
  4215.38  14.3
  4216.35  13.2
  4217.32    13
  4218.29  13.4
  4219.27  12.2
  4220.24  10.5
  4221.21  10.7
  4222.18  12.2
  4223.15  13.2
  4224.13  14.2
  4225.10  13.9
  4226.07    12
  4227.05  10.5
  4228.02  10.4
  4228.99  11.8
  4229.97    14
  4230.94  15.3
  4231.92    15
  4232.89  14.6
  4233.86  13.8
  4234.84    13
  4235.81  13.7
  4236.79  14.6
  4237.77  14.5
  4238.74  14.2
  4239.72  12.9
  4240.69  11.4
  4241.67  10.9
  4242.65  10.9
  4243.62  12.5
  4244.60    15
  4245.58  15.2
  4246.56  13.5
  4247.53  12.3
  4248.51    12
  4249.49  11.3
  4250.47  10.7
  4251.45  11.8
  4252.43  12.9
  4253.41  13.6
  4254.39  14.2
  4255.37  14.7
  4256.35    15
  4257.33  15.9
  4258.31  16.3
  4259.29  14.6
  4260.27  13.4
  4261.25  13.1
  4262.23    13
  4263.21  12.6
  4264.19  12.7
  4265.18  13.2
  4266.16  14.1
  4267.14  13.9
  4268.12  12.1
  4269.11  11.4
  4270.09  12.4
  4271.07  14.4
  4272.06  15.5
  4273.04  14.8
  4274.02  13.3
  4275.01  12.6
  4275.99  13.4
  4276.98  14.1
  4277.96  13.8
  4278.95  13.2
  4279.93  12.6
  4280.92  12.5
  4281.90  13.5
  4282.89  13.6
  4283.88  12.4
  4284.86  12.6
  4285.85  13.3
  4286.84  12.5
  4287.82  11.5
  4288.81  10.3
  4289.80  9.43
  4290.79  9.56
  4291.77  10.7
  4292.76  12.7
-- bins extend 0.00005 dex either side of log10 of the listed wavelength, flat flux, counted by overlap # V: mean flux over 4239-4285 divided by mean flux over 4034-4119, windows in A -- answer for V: 0.4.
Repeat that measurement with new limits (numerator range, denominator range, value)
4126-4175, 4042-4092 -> 0.63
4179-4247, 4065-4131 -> 0.51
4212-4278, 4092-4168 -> 0.55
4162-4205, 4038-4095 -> 0.52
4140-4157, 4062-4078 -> 0.67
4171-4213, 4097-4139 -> 0.66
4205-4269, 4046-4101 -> 0.41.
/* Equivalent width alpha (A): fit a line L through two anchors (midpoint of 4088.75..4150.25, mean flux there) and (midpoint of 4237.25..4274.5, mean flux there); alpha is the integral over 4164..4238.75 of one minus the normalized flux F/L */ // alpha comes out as 9.9 A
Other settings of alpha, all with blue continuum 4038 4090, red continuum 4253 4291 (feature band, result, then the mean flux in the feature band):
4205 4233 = 7.48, 13.6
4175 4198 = 4.76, 17.3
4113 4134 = 2.36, 25.1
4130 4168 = 5.89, 21.7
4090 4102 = 1.28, 27.8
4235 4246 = 2.13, 13.2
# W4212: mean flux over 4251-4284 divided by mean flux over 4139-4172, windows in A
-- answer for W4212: 0.64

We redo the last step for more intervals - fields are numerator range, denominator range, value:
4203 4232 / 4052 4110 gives 0.43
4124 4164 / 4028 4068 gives 0.59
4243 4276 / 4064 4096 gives 0.42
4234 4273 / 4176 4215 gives 0.81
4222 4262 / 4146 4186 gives 0.68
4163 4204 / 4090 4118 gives 0.64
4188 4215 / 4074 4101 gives 0.54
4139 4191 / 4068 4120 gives 0.68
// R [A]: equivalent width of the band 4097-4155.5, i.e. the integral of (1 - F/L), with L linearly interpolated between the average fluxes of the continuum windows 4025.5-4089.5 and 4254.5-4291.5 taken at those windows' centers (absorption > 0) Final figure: 8.75 A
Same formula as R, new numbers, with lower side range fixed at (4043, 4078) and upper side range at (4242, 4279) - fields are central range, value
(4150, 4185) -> 6.5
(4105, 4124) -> 2.0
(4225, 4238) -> 2.5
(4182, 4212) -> 5.5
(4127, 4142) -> 2.5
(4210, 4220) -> 2.4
